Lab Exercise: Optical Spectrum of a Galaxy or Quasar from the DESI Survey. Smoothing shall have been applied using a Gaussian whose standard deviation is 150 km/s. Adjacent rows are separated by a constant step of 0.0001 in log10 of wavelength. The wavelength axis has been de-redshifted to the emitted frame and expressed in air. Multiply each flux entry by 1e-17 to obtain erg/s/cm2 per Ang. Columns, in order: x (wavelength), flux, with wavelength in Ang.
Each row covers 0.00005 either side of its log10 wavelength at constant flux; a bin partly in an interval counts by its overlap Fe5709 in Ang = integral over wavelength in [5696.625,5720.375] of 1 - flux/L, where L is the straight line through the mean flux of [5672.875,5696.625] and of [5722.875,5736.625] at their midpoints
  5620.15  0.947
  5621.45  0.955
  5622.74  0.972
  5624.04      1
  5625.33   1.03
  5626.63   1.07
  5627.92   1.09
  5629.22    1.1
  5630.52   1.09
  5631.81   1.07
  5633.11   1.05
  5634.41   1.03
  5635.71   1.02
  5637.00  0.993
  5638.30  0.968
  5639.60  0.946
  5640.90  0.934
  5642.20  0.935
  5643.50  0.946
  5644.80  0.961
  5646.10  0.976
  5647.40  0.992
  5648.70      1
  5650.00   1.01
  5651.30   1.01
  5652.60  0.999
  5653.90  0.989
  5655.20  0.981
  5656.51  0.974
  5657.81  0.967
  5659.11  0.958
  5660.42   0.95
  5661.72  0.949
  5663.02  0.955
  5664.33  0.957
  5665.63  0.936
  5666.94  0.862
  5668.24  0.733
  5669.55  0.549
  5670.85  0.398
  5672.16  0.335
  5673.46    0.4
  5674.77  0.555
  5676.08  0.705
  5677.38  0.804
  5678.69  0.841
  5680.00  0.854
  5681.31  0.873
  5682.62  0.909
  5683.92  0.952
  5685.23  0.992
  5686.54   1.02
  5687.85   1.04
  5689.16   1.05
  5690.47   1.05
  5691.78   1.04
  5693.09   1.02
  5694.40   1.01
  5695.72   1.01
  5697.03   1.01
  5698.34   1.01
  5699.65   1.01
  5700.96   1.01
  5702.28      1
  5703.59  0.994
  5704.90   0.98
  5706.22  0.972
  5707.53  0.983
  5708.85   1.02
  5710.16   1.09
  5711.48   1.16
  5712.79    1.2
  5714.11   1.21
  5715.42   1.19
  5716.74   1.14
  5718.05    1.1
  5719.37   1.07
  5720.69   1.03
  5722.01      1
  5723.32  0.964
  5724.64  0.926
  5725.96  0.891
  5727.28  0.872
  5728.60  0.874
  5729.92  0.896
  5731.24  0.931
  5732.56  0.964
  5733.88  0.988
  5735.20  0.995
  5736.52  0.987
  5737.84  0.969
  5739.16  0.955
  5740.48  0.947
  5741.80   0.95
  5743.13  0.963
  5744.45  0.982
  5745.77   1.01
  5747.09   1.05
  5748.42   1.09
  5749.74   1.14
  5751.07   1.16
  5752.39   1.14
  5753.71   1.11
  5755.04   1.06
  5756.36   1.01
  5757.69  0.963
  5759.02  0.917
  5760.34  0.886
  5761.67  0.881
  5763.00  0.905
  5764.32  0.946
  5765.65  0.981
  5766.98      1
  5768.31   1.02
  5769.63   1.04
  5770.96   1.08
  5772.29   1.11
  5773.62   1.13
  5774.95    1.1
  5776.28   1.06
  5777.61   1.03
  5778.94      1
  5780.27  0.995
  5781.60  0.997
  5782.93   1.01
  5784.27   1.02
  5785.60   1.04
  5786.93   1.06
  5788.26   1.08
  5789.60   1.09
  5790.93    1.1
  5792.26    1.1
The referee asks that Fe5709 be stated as -3.8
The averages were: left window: 0.898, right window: 0.932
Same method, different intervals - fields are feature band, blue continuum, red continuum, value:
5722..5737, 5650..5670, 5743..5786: 0.82 Ang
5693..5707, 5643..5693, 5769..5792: -1.05 Ang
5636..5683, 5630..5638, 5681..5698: 7.25 Ang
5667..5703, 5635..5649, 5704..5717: 6.52 Ang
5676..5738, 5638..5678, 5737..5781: -3.95 Ang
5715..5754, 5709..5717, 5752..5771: 2.68 Ang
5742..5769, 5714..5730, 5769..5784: 0.63 Ang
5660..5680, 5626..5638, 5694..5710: 5.79 Ang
